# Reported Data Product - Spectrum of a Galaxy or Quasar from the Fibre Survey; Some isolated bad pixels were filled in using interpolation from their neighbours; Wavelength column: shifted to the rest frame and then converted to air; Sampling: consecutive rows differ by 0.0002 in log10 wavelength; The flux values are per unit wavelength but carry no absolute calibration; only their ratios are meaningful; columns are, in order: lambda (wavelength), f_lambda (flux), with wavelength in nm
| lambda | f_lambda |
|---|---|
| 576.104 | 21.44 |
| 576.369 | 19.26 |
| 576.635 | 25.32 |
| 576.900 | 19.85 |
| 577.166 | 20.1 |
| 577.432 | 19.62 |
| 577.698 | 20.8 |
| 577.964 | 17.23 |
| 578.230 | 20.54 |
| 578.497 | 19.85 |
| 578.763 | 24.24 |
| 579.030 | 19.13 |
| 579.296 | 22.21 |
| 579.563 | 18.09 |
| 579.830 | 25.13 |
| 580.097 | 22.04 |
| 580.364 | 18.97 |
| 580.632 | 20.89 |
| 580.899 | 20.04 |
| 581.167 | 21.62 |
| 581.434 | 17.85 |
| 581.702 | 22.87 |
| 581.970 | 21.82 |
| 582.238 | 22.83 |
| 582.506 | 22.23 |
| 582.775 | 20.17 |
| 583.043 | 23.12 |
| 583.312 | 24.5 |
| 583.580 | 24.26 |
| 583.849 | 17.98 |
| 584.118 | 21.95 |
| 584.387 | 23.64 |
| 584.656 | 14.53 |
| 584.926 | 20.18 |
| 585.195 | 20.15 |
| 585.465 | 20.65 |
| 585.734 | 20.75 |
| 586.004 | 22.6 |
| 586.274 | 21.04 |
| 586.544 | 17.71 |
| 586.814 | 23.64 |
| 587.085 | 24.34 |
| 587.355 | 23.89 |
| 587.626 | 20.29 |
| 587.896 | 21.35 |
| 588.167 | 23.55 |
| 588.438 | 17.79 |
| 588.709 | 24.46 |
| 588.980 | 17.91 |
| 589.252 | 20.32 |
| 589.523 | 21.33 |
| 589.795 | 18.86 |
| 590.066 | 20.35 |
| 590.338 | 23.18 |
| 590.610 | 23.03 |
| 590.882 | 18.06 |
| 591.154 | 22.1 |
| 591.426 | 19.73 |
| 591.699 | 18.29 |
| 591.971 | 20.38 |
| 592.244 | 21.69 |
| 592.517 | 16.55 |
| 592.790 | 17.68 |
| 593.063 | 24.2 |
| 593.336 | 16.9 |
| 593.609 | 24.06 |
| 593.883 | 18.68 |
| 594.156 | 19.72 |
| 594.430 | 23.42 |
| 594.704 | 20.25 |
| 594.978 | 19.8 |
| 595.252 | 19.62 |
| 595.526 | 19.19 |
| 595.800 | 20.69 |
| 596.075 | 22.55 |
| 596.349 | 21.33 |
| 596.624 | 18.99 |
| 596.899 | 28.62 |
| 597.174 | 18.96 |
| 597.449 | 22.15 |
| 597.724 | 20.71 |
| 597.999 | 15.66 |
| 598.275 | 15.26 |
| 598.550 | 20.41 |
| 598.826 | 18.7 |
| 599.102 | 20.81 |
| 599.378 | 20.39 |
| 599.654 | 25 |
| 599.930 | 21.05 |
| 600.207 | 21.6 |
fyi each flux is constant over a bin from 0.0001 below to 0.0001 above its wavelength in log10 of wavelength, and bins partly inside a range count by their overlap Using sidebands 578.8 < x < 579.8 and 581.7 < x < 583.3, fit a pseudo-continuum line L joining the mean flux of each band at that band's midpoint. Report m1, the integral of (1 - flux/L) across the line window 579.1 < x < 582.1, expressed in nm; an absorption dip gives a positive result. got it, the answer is 0.05 nm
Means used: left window 20.8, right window 22.3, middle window 21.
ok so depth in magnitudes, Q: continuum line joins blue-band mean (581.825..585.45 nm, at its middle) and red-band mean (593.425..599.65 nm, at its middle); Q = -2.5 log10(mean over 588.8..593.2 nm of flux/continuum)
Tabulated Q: 0.03 mag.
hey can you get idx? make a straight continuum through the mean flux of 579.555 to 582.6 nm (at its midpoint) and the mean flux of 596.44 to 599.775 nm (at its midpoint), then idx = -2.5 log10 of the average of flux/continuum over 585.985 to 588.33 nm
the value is -0.05 mag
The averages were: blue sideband 21.3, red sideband 20.5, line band 22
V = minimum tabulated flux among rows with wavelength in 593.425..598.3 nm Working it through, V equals 15.26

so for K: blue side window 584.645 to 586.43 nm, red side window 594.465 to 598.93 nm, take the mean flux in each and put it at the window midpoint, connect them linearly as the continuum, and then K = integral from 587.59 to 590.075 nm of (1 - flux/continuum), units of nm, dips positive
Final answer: -0.04 nm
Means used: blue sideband 20.3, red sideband 20.3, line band 20.7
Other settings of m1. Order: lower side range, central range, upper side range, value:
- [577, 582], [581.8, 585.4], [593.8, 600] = -0.12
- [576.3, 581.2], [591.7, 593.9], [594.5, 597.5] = 0.11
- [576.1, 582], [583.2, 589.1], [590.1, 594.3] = -0.20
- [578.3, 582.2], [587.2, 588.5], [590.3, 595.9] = -0.06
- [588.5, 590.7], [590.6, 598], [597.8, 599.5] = -0.29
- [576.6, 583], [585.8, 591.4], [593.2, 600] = -0.14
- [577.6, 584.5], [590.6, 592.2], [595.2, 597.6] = 0.09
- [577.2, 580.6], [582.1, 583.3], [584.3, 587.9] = -0.09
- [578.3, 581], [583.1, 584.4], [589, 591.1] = -0.09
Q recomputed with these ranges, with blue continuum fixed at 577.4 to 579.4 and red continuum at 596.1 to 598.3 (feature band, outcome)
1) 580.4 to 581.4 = 0.006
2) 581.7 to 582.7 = -0.088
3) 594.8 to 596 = 0.032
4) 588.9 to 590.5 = 0.005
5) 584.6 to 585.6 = 0.071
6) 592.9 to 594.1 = -0.013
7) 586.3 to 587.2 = -0.062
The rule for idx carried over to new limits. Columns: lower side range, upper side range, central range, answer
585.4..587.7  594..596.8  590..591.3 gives -0.01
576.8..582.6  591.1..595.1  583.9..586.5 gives 0.01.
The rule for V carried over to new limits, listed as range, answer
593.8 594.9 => 18.68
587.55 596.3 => 16.55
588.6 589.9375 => 17.91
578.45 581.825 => 17.85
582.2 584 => 17.98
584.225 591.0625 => 14.53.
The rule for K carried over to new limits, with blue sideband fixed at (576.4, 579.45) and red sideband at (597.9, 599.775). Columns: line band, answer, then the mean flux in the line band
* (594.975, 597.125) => -0.19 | 21.3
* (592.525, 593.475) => 0.03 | 19.2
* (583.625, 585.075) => 0.03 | 19.9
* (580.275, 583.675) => -0.19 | 21.6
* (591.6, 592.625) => 0.03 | 19.3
